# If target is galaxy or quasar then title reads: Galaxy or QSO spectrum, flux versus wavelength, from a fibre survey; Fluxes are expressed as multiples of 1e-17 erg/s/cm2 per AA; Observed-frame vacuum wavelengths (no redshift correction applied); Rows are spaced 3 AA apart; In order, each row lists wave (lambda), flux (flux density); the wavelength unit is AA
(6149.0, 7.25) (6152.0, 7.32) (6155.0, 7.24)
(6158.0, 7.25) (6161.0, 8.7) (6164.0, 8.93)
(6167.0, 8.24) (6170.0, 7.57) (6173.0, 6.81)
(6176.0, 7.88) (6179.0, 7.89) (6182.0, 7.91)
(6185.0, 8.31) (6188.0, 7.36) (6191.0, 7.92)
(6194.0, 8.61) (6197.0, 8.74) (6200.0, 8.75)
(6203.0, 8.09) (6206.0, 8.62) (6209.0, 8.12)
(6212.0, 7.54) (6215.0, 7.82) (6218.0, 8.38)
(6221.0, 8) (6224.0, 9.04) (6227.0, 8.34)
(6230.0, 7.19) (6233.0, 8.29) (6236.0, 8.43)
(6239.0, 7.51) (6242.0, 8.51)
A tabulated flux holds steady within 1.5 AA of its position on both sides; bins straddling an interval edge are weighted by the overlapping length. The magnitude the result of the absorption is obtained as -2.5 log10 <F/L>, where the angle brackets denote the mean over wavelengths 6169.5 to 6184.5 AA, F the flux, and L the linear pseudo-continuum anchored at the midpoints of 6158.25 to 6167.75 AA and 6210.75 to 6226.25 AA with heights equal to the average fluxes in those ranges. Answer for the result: 0.10 mag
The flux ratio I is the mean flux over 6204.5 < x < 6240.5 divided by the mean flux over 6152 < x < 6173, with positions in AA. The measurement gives 1.0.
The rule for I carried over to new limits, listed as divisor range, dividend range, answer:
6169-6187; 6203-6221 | 1.05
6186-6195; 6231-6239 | 1.02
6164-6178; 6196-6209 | 1.09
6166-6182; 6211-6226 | 1.07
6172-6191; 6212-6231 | 1.05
